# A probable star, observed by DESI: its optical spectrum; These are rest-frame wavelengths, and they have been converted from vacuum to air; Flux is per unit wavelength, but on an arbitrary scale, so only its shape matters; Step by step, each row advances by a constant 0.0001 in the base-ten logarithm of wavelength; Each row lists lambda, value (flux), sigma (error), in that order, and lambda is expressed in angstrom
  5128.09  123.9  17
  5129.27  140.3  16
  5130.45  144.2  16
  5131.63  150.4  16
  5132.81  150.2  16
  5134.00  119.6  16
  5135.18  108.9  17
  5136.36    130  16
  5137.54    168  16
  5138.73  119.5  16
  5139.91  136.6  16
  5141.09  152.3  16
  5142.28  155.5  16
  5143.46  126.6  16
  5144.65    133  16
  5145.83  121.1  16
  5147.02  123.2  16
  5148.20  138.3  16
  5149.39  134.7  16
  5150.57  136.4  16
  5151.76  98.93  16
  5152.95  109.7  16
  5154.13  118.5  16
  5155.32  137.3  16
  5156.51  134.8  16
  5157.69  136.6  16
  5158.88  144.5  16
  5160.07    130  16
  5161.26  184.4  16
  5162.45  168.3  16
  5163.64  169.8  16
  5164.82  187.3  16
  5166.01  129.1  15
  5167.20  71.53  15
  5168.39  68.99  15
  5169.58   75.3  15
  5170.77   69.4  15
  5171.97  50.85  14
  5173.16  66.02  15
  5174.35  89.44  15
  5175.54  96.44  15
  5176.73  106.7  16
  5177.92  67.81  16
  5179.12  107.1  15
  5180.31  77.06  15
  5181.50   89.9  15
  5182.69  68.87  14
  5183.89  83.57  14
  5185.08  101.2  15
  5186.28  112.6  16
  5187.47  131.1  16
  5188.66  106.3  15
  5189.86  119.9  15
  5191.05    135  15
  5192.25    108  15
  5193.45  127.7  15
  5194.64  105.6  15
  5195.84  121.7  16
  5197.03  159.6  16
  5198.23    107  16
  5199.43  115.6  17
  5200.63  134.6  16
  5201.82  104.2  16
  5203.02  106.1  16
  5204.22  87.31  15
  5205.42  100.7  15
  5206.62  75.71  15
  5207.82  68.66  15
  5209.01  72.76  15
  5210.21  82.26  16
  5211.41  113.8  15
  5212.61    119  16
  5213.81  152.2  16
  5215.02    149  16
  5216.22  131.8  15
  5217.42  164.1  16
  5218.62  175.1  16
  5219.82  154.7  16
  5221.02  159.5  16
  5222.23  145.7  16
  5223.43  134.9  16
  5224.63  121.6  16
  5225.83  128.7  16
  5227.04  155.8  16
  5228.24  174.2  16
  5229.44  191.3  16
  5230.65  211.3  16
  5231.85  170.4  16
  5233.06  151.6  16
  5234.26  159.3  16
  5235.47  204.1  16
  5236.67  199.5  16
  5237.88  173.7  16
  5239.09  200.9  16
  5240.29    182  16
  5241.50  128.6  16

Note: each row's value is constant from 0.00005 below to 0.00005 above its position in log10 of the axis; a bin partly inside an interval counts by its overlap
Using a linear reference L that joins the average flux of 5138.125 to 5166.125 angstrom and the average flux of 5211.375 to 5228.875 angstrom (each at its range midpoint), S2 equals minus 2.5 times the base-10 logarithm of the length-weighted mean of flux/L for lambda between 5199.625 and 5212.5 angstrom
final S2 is 0.444 mag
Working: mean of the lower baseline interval 139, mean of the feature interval 96.2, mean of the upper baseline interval 146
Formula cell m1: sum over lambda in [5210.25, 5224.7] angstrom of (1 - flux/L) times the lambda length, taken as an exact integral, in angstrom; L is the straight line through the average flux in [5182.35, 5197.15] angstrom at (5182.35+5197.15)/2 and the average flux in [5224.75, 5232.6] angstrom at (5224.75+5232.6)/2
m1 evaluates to 1.0 angstrom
